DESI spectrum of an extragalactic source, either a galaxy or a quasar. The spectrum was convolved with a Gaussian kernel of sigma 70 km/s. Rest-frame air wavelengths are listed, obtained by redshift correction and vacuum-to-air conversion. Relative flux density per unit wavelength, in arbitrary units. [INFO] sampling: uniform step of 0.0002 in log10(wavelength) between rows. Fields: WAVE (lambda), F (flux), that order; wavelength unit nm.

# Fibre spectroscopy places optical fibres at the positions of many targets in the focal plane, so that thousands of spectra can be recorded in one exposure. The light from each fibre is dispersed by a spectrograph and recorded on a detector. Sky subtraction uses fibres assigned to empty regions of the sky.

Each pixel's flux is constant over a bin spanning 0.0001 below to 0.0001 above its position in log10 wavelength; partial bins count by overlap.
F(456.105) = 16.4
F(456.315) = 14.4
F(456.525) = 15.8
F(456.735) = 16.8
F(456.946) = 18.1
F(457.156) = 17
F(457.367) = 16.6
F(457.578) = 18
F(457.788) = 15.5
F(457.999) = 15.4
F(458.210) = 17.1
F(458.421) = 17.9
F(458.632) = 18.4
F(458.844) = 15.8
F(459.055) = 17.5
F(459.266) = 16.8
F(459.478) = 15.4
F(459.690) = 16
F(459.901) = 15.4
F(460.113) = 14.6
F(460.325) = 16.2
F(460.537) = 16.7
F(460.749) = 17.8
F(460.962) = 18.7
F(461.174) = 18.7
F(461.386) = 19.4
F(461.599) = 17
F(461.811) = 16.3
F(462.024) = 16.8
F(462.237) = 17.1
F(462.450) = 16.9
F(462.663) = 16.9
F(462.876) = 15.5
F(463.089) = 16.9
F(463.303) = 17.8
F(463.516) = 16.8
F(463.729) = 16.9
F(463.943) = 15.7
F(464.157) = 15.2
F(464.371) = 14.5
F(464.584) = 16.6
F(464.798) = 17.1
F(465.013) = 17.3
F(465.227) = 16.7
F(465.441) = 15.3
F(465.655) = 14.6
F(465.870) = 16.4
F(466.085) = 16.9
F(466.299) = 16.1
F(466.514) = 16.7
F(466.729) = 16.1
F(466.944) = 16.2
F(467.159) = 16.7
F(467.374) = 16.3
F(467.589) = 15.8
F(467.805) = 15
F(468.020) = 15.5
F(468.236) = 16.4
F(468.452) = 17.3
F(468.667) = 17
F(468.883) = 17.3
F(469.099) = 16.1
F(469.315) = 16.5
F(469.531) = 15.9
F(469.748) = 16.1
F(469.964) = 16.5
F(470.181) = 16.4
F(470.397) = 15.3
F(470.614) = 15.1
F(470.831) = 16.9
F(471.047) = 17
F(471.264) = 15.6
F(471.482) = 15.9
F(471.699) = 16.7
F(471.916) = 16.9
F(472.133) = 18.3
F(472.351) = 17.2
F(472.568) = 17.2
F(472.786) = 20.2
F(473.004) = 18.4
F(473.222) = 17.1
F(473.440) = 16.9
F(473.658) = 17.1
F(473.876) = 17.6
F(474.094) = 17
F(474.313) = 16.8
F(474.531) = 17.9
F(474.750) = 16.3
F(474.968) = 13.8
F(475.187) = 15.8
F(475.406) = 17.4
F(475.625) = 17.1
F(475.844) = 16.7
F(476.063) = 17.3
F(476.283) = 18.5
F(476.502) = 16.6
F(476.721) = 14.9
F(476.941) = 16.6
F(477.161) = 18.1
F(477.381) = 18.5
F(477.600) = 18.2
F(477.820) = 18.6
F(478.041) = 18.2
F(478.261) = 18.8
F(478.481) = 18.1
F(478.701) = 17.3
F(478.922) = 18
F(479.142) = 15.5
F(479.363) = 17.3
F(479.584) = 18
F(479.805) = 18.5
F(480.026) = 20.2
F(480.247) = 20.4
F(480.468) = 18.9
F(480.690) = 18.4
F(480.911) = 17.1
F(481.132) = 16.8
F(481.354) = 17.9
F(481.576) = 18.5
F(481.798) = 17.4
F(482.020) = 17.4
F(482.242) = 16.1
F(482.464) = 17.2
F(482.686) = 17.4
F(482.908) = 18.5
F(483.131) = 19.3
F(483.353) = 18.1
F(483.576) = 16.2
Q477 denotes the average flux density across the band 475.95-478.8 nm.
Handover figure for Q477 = 17.7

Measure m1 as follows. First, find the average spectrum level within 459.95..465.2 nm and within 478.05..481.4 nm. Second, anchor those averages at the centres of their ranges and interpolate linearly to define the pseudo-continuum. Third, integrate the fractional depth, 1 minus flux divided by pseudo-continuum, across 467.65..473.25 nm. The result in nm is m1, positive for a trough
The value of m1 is 0.23 nm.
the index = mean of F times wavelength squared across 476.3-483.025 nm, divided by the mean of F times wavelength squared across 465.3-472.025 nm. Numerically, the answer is 1.15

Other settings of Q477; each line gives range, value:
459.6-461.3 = 16.8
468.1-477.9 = 16.9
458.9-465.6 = 16.6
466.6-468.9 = 16.3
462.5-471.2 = 16.3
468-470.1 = 16.5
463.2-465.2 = 16.4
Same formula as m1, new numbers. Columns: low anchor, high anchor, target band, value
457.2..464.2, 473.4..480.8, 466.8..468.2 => 0.094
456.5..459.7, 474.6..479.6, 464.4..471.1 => 0.289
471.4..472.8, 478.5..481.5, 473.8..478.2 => 0.142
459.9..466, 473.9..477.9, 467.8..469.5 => 0.035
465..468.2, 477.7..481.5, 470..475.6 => 0.072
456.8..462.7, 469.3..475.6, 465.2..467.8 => 0.116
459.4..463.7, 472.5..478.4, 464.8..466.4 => 0.070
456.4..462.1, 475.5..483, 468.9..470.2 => 0.075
